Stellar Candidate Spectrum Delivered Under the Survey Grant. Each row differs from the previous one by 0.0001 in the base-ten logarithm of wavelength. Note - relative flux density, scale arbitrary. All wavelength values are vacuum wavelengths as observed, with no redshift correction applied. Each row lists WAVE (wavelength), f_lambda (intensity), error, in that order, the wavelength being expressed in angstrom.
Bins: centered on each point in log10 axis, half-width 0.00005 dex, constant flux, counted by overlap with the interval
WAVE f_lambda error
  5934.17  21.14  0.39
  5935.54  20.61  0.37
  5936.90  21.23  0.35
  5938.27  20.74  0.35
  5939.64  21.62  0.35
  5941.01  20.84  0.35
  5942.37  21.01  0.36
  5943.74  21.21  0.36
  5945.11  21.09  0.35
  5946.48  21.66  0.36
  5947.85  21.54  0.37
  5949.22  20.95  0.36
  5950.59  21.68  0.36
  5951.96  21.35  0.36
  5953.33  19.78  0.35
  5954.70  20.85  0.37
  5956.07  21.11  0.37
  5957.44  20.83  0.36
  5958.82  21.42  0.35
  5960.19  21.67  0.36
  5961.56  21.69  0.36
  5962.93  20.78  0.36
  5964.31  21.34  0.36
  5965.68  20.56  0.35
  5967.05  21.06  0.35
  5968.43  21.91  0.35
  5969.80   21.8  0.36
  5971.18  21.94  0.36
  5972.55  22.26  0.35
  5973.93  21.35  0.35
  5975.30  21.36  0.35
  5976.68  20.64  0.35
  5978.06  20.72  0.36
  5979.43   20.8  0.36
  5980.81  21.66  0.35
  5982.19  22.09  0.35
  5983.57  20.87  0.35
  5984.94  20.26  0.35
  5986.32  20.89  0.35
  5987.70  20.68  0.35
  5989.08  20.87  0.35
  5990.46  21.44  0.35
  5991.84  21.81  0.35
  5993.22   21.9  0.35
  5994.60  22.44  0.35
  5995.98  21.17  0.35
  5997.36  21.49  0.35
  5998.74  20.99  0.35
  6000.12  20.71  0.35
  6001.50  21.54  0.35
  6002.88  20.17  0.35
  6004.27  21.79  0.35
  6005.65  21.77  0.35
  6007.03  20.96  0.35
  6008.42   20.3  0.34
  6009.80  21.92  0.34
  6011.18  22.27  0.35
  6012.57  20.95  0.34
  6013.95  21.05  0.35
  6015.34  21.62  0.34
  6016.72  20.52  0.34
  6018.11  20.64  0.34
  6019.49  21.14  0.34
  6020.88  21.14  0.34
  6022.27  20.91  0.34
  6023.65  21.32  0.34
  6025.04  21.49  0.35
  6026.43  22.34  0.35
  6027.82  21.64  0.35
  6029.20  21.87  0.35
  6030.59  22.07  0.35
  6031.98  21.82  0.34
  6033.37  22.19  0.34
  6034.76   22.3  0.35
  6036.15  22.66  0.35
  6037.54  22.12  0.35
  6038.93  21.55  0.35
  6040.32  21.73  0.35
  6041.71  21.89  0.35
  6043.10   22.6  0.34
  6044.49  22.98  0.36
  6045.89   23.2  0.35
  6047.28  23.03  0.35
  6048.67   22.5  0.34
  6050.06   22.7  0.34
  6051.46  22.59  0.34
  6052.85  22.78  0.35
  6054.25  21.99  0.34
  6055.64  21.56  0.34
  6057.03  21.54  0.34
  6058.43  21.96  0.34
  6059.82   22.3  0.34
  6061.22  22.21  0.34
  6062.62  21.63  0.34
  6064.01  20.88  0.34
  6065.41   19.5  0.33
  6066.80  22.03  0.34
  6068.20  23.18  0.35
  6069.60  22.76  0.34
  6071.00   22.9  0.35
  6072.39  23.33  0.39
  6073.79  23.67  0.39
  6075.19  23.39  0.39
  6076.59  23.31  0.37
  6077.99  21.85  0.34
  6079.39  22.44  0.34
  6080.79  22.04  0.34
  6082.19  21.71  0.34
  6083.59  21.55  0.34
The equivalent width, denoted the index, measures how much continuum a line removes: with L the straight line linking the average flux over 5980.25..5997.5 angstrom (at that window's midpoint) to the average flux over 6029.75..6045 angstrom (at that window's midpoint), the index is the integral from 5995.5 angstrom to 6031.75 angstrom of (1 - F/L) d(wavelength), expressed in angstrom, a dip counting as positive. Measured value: 0.8 angstrom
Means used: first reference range 21.3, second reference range 22.2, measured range 21.3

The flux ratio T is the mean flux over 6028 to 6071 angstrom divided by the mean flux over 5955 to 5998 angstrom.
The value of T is 1.0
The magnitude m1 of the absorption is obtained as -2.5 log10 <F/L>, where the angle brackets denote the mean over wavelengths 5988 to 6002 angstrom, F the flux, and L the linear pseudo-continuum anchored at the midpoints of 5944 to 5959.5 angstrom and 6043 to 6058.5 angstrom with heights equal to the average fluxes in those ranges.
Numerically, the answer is 0.01 mag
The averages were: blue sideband 21.1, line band 21.4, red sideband 22.5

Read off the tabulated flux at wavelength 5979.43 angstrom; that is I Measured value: 20.8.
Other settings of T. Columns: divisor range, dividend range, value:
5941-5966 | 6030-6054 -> 1.06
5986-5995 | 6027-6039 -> 1.03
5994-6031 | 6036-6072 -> 1.04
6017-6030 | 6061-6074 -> 1.04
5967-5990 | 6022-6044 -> 1.03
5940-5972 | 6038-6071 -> 1.04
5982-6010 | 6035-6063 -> 1.05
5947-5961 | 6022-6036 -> 1.03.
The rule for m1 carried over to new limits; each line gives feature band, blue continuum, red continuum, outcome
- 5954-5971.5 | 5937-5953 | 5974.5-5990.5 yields -0.01 mag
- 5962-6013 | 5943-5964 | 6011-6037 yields 0.00 mag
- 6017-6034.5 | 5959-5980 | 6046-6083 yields 0.02 mag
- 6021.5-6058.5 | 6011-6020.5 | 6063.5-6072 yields -0.03 mag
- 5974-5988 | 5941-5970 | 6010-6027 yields 0.01 mag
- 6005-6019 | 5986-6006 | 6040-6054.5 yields 0.03 mag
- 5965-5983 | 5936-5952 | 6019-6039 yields 0.00 mag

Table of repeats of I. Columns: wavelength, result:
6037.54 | 22.12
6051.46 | 22.59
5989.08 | 20.87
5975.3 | 21.36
